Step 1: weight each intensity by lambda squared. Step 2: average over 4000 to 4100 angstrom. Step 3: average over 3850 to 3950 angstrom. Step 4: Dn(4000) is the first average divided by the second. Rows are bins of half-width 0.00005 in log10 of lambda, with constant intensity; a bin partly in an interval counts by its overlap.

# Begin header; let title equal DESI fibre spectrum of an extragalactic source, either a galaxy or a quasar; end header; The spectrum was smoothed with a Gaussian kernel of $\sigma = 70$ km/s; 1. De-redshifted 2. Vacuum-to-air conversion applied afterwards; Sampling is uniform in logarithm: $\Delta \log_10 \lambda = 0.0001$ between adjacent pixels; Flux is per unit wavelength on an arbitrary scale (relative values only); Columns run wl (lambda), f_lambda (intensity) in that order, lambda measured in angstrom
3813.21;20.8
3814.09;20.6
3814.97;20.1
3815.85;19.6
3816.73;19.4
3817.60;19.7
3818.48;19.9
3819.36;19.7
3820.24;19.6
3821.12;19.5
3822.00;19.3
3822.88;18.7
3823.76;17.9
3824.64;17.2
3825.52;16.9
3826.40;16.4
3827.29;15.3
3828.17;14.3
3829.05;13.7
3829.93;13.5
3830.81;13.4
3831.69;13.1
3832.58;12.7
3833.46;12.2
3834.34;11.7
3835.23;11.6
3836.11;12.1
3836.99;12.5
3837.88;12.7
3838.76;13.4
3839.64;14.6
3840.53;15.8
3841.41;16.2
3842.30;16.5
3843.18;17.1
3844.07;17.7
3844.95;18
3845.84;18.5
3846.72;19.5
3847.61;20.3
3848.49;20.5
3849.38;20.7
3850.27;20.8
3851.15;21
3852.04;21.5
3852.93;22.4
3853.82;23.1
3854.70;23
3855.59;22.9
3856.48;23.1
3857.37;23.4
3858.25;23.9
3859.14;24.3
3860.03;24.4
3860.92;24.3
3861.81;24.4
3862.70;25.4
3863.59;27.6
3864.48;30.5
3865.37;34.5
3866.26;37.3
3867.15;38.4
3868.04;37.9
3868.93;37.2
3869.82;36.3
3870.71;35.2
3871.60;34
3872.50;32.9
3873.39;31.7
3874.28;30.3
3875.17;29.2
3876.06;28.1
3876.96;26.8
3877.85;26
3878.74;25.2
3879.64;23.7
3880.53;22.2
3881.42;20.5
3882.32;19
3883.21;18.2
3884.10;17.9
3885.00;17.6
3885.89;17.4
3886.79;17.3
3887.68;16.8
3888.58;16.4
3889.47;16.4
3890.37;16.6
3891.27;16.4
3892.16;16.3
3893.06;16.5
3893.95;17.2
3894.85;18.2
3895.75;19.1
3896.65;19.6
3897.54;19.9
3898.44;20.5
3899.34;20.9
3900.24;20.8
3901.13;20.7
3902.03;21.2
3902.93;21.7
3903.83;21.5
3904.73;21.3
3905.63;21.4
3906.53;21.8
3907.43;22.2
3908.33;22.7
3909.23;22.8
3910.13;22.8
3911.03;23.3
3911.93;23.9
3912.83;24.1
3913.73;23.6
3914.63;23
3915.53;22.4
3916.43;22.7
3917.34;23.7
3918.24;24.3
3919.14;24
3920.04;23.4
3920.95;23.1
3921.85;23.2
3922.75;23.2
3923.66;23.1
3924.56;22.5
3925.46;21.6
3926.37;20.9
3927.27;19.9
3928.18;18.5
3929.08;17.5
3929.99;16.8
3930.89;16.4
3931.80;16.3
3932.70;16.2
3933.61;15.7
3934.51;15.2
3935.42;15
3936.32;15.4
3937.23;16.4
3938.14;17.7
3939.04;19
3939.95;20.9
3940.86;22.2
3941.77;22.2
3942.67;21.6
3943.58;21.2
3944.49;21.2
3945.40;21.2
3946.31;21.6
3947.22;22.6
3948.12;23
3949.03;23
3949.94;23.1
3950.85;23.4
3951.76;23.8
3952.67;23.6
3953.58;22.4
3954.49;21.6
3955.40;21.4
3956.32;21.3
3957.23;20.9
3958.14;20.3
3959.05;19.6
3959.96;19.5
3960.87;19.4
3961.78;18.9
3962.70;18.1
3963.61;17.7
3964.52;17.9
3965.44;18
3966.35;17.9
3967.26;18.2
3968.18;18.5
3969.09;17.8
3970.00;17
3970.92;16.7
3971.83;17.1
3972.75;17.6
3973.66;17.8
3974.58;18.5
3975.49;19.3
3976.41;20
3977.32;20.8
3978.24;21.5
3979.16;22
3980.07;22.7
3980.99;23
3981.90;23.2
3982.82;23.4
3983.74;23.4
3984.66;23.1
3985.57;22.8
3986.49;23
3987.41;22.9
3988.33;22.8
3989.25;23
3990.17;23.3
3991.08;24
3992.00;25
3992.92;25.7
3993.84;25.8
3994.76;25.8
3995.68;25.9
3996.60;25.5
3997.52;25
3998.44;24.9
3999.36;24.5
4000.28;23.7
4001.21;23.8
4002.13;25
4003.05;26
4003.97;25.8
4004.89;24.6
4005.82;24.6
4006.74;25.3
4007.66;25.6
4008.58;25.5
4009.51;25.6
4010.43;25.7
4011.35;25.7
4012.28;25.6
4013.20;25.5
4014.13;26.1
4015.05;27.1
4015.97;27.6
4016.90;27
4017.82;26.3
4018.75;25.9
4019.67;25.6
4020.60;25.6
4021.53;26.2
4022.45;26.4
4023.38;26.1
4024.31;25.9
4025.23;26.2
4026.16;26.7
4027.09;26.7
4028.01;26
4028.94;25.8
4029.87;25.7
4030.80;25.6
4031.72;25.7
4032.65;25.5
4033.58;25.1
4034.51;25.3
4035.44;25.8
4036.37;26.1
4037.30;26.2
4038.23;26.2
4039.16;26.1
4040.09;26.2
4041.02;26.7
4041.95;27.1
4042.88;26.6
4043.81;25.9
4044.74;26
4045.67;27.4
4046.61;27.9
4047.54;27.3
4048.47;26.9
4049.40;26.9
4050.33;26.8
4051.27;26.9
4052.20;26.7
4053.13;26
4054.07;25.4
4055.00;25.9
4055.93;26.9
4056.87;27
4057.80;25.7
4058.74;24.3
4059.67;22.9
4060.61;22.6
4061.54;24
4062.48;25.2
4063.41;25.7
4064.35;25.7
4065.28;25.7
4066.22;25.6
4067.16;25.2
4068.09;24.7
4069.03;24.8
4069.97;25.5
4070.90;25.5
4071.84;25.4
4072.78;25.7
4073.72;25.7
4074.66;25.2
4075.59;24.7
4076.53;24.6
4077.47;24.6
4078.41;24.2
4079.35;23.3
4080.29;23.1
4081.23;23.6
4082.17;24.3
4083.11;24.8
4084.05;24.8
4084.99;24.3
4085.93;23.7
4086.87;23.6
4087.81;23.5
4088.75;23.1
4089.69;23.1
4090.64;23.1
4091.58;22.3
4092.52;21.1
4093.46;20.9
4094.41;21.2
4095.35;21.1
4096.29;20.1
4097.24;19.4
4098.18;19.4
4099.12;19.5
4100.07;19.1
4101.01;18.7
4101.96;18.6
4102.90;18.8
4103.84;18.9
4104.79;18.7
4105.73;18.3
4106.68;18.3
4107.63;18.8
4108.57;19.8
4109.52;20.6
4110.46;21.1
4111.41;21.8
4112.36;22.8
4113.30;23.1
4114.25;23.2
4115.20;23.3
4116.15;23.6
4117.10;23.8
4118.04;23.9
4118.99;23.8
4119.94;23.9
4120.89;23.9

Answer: 1.20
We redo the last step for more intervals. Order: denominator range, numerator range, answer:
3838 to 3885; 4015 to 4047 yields 1.17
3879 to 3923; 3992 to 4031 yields 1.31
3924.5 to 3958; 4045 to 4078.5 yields 1.35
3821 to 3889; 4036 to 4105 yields 1.25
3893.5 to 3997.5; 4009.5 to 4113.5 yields 1.23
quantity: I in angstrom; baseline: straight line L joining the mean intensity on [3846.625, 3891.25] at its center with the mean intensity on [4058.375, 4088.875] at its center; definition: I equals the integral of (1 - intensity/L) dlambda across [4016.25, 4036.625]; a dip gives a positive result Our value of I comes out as -1.1 angstrom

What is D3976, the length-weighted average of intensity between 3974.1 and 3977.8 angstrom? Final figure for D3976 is 19.6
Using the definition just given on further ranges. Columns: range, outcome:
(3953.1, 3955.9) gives 21.7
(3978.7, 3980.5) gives 22.4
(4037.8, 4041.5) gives 26.3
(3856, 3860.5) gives 23.8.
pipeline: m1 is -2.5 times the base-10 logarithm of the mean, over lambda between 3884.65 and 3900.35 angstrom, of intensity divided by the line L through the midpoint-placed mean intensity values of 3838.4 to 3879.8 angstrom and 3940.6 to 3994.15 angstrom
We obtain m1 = 0.312 mag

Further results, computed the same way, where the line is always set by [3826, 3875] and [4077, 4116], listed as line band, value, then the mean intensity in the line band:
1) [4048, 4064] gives -0.18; 25.6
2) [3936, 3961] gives 0.04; 21.1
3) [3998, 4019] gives -0.17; 25.5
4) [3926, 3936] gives 0.27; 17.1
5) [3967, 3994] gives 0.02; 21.3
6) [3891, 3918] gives 0.04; 21.1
